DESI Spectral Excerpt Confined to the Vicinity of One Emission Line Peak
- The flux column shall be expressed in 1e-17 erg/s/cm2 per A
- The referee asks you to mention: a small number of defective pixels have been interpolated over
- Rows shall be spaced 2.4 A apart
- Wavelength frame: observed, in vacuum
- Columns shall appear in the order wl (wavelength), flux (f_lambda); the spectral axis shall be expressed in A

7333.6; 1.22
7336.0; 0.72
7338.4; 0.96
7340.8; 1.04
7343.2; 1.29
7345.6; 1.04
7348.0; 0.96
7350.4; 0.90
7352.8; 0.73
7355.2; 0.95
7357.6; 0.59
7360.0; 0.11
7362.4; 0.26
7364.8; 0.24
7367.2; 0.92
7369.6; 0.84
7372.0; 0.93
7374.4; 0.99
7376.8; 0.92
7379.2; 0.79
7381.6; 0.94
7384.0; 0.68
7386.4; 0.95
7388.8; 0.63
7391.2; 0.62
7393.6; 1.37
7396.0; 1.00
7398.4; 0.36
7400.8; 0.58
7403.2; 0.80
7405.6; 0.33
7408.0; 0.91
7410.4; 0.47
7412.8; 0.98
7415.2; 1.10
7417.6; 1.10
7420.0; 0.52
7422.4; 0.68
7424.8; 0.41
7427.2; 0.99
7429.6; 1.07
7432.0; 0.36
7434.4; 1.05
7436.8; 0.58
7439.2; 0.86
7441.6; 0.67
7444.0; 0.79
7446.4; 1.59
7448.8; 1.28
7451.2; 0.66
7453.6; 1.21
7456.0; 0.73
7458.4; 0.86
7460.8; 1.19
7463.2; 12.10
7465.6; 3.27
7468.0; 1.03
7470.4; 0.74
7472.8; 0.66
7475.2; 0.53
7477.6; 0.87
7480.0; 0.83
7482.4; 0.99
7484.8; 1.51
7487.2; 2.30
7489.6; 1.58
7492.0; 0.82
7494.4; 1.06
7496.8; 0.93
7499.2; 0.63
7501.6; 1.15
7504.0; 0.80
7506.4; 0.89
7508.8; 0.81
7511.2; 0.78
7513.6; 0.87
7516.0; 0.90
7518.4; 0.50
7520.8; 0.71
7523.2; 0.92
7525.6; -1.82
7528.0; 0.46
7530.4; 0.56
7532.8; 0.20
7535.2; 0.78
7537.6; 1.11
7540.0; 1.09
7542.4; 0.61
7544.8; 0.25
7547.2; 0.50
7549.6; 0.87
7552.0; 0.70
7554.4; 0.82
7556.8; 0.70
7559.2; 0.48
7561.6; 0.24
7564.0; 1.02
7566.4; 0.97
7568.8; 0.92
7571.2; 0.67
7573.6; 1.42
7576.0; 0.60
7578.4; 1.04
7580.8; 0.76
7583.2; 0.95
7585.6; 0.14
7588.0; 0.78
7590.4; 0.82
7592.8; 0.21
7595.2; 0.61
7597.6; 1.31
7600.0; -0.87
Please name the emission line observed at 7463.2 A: H-alpha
